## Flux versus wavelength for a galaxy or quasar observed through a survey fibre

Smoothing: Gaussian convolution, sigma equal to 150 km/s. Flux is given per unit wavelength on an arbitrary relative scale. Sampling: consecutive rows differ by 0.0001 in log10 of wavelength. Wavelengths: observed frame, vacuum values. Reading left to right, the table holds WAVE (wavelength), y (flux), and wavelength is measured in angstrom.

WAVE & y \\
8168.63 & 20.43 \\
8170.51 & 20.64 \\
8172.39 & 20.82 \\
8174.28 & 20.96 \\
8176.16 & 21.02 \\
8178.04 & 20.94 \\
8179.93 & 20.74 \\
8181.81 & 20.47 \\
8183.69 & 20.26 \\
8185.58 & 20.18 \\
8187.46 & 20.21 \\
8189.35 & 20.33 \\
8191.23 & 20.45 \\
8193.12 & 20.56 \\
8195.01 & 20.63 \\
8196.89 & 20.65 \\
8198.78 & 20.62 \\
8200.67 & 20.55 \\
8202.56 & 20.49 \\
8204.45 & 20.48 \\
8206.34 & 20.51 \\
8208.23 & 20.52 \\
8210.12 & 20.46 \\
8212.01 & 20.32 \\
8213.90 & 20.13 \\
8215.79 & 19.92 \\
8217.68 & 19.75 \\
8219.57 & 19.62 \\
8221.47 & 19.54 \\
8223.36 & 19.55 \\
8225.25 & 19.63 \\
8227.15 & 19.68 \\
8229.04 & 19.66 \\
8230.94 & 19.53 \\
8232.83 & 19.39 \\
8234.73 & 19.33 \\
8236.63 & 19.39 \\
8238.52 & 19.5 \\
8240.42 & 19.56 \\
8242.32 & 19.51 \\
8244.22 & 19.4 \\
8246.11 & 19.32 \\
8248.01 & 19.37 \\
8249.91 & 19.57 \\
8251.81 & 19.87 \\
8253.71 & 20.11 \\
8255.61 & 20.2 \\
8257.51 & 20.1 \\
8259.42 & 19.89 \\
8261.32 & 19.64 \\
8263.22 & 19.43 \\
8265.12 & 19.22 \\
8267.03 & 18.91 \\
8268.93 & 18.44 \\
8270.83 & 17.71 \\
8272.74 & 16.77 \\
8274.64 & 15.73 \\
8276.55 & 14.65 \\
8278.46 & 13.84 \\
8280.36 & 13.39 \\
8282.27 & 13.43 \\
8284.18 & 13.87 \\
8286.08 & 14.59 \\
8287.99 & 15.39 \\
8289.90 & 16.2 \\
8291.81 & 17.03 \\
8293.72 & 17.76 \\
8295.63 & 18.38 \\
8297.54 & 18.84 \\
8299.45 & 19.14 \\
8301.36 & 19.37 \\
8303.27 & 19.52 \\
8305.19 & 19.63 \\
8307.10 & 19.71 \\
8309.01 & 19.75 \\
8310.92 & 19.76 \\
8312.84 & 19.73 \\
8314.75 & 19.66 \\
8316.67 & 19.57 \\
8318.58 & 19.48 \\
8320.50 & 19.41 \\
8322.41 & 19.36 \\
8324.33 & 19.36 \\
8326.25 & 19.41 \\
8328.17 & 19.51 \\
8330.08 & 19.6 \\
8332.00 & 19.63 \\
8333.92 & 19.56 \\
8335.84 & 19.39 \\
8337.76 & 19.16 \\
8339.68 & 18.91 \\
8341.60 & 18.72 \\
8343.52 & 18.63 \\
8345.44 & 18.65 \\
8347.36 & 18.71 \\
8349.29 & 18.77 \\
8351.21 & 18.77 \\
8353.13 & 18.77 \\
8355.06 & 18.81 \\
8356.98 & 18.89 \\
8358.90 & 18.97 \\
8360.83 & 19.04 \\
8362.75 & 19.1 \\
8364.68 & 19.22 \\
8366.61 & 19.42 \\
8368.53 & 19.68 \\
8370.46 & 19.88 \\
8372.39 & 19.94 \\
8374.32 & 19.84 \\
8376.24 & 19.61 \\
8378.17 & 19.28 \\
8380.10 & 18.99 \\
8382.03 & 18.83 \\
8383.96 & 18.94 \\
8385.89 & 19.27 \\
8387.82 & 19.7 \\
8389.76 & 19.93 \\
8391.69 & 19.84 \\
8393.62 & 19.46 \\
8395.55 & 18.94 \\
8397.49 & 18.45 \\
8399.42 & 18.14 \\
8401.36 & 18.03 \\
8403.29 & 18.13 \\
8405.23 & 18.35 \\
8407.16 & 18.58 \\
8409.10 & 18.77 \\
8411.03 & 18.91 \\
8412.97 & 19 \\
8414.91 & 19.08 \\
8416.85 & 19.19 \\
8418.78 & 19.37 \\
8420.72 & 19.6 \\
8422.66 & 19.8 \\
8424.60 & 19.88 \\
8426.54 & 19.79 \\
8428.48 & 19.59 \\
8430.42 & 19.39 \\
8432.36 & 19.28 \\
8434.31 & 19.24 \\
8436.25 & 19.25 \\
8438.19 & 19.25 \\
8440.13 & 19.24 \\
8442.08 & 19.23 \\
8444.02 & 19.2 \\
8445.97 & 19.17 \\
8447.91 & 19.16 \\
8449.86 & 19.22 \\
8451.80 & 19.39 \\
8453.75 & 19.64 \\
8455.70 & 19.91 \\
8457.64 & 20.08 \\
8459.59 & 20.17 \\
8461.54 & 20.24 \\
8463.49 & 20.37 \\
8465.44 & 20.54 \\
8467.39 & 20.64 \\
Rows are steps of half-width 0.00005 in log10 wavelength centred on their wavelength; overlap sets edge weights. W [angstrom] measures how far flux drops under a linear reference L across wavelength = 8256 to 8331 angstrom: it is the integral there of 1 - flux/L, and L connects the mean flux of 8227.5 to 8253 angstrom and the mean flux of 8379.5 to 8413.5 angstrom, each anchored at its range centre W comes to 4.7 angstrom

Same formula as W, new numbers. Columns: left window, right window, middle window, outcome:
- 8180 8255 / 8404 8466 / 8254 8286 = 4.3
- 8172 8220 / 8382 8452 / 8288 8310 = 1.5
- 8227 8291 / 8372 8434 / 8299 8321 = -1.3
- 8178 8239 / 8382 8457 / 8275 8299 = 4.9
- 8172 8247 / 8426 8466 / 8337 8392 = 1.6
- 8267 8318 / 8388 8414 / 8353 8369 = -0.7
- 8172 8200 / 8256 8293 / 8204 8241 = -1.5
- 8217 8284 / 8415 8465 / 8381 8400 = 0.1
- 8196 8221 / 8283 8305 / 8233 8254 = -0.5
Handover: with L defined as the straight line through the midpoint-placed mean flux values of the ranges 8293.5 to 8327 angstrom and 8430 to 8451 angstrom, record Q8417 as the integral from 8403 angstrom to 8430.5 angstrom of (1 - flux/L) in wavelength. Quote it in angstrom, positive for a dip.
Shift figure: 0.1 angstrom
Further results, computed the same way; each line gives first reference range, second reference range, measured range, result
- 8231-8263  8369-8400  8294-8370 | 0.9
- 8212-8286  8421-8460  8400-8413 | 0.6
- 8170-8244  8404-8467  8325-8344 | 0.5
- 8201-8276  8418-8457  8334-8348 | 0.4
